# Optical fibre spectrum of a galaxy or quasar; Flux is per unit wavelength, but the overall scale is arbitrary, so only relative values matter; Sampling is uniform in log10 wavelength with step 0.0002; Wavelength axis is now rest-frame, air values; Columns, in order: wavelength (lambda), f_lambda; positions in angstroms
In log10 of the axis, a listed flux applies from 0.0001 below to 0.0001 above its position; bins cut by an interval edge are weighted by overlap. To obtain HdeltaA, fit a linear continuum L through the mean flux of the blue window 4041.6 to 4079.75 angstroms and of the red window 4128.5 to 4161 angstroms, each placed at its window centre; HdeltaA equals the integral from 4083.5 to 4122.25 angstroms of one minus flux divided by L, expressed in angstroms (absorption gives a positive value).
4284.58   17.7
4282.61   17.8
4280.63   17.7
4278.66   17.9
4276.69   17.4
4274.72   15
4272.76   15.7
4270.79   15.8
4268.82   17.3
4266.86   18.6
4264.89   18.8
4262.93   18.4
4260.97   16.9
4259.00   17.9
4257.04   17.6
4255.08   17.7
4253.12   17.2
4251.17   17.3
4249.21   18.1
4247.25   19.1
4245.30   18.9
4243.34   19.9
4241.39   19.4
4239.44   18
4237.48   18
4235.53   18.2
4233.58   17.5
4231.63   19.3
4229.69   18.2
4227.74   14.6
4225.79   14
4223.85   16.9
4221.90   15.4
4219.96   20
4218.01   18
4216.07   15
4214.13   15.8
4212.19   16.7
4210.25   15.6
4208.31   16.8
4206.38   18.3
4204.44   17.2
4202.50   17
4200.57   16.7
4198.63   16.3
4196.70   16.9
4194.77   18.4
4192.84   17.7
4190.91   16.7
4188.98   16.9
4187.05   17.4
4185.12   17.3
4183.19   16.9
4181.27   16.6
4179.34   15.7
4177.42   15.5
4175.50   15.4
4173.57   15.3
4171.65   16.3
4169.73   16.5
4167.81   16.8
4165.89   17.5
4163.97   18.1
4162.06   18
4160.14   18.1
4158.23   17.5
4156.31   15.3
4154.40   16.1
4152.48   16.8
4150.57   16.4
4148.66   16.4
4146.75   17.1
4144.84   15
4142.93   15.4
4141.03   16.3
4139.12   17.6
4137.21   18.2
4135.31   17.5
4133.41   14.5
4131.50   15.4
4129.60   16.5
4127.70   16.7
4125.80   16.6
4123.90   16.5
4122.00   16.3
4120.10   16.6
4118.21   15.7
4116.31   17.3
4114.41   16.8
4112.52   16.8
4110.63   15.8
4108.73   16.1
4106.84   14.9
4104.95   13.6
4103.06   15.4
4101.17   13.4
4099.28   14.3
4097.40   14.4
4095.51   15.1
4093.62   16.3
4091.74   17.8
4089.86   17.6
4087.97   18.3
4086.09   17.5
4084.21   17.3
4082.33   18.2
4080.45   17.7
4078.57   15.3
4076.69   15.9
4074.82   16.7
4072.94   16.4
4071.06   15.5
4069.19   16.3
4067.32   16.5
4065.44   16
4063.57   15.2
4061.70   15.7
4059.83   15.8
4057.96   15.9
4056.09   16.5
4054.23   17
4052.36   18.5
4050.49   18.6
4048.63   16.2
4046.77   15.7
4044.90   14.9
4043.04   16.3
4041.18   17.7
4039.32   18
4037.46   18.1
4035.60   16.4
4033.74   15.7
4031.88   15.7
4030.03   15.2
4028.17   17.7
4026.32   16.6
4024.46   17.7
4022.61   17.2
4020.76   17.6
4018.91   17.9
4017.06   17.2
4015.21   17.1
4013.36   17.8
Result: 0.8 angstroms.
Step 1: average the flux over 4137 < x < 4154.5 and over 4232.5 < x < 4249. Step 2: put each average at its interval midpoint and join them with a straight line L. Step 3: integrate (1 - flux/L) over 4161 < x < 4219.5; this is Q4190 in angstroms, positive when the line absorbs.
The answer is 2.19 angstroms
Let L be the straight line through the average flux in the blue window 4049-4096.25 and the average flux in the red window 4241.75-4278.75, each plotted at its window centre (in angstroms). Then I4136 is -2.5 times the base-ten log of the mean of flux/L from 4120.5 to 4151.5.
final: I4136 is 0.04 mag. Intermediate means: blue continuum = 16.7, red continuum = 17.7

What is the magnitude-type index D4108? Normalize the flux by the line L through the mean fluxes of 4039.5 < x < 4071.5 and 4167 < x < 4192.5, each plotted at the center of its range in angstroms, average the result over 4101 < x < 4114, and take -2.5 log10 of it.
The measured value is 0.08 mag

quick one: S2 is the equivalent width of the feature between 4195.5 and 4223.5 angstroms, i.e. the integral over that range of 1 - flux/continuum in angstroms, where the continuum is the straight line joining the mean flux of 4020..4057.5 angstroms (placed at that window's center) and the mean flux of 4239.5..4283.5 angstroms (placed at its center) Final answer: 1.1 angstroms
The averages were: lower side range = 16.9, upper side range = 17.7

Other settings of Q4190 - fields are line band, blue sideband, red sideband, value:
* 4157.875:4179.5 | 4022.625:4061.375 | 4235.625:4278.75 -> 0.74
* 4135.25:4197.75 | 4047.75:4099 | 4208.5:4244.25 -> 0.78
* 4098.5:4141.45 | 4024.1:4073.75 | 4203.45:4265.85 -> 2.16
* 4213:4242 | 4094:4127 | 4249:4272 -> -0.03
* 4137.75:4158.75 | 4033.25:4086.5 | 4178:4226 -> 0.48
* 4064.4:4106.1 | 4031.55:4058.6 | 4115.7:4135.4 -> 0.94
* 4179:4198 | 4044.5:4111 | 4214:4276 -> -0.05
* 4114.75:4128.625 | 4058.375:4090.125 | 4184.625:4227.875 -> 0.08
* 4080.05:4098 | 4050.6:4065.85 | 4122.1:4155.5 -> -0.67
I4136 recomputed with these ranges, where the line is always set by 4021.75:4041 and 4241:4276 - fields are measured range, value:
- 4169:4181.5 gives 0.10 mag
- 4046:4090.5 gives 0.02 mag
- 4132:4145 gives 0.06 mag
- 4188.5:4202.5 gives 0.02 mag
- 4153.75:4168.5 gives 0.01 mag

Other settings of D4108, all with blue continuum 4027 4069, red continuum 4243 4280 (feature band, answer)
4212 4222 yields 0.03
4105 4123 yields 0.05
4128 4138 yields 0.03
